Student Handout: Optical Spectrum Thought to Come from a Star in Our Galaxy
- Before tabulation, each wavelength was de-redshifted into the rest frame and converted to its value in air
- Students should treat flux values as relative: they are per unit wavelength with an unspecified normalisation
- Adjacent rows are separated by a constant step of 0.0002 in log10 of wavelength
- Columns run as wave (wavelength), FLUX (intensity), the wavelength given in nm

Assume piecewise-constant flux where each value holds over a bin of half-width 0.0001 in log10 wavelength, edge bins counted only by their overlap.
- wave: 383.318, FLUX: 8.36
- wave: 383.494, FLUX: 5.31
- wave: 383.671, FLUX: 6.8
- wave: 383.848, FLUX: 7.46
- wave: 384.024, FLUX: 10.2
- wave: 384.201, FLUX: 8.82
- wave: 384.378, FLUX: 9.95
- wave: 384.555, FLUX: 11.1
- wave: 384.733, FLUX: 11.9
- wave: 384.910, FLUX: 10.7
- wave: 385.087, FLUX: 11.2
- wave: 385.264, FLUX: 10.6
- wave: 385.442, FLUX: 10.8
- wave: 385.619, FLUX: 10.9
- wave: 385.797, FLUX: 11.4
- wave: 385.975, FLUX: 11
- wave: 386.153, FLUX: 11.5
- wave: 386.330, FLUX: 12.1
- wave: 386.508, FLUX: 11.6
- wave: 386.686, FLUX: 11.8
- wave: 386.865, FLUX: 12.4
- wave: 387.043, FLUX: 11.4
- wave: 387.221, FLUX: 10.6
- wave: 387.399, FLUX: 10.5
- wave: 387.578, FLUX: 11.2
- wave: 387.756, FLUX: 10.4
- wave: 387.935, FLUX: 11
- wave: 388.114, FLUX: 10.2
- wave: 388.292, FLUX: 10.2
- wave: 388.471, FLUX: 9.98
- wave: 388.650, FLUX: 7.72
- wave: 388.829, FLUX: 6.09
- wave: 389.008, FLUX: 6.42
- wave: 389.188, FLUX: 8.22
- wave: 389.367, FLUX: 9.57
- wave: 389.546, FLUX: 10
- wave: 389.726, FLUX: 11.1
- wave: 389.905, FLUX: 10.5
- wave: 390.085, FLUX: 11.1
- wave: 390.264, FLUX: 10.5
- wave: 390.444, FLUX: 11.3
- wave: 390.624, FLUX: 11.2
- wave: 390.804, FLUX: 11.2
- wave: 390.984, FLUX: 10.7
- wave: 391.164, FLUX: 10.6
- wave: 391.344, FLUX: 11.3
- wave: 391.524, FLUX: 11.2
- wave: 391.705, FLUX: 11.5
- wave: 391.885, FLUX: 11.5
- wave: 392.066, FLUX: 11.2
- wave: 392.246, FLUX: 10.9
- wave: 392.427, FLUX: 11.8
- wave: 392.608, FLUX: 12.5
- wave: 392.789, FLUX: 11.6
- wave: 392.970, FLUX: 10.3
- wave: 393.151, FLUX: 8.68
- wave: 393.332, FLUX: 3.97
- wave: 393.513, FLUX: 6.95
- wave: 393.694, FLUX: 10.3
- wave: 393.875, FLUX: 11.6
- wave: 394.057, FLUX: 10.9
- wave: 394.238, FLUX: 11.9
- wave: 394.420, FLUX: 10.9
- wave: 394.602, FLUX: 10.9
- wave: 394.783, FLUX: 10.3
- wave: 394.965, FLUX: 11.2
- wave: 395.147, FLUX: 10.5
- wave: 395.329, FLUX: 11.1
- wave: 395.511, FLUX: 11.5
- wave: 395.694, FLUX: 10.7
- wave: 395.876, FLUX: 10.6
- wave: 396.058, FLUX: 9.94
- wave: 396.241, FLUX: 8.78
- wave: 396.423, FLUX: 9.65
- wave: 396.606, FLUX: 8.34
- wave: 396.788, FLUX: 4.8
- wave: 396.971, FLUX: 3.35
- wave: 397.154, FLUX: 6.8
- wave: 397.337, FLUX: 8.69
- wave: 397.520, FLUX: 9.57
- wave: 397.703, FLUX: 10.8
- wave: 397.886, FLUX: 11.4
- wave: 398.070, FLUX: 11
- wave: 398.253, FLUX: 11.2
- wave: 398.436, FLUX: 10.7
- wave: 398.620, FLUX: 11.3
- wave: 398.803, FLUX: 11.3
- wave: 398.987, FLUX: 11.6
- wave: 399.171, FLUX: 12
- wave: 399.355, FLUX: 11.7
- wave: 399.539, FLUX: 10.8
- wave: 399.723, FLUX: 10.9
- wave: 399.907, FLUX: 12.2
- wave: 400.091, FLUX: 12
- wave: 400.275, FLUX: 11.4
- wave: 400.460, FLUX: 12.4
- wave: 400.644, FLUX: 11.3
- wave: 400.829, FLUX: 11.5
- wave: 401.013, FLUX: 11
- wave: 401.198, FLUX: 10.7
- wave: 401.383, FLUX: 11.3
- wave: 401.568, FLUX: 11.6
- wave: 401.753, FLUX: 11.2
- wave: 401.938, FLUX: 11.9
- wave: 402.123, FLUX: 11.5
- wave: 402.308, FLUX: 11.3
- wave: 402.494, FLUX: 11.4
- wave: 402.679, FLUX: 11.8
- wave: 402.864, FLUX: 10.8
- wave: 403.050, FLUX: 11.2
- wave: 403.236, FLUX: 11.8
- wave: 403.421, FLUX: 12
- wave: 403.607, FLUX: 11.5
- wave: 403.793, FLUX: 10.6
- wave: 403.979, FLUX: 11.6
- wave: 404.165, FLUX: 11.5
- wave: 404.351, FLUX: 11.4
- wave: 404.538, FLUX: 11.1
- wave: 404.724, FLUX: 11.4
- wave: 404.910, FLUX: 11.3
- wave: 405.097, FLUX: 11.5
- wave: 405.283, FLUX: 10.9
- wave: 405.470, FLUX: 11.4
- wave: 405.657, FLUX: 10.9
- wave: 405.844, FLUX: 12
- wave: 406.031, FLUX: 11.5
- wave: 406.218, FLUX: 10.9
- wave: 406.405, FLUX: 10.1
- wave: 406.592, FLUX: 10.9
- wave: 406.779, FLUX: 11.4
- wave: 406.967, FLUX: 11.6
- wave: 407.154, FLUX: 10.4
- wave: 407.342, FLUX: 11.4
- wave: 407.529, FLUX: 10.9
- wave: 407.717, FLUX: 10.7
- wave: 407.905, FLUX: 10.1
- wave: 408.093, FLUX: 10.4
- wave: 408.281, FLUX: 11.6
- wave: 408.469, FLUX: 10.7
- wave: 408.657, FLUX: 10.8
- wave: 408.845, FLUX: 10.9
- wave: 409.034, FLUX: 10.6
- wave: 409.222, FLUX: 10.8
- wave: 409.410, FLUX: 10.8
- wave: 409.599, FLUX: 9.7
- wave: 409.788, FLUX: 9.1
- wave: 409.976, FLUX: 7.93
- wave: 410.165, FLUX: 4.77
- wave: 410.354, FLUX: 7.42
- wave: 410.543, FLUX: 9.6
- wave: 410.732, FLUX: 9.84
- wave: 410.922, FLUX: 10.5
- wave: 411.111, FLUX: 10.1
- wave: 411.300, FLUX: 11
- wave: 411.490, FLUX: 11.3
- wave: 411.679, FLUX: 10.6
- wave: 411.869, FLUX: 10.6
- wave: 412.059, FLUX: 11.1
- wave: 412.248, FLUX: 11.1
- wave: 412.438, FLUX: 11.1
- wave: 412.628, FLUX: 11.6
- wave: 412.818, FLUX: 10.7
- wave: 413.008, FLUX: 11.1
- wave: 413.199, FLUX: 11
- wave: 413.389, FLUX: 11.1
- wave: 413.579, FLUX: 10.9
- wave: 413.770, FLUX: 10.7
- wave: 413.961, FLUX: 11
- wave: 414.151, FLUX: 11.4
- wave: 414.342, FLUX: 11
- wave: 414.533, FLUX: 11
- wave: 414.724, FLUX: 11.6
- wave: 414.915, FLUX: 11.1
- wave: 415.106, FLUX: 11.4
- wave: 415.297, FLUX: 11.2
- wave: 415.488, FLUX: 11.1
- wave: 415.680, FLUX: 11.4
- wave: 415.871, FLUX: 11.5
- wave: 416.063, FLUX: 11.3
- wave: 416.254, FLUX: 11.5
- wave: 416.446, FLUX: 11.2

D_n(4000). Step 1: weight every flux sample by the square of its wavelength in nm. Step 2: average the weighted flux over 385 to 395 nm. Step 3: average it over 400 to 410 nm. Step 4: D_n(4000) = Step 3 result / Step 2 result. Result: 1.14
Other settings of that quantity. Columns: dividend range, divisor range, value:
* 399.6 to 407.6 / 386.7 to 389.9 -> 1.24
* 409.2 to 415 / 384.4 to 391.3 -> 1.11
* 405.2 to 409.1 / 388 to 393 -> 1.15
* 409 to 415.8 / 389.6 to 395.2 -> 1.09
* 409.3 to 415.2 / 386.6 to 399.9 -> 1.12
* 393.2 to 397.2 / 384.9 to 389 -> 0.92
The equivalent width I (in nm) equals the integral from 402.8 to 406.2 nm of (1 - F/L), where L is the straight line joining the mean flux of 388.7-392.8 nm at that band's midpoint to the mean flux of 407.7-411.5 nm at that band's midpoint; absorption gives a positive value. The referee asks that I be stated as -0.44 nm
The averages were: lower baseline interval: 10.5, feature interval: 11.3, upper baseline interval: 9.89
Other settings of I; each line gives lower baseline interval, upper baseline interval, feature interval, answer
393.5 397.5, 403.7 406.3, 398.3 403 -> -0.412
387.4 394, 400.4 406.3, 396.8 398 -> 0.284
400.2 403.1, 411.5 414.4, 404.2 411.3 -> 0.451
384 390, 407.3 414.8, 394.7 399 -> 0.268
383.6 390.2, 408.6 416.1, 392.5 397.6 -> 0.403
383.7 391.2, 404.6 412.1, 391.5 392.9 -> -0.151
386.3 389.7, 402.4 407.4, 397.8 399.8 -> -0.081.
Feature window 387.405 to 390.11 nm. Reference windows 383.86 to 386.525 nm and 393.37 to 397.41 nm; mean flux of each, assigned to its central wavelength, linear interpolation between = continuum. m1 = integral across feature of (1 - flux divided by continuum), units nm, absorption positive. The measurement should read 0.20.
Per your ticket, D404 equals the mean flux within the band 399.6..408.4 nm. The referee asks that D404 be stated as 11.3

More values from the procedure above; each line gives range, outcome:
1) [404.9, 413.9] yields 10.6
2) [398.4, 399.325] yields 11.4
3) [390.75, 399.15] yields 10.2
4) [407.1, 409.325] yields 10.8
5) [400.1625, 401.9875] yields 11.4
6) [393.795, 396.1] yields 10.9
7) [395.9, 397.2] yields 7.57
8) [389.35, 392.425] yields 11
